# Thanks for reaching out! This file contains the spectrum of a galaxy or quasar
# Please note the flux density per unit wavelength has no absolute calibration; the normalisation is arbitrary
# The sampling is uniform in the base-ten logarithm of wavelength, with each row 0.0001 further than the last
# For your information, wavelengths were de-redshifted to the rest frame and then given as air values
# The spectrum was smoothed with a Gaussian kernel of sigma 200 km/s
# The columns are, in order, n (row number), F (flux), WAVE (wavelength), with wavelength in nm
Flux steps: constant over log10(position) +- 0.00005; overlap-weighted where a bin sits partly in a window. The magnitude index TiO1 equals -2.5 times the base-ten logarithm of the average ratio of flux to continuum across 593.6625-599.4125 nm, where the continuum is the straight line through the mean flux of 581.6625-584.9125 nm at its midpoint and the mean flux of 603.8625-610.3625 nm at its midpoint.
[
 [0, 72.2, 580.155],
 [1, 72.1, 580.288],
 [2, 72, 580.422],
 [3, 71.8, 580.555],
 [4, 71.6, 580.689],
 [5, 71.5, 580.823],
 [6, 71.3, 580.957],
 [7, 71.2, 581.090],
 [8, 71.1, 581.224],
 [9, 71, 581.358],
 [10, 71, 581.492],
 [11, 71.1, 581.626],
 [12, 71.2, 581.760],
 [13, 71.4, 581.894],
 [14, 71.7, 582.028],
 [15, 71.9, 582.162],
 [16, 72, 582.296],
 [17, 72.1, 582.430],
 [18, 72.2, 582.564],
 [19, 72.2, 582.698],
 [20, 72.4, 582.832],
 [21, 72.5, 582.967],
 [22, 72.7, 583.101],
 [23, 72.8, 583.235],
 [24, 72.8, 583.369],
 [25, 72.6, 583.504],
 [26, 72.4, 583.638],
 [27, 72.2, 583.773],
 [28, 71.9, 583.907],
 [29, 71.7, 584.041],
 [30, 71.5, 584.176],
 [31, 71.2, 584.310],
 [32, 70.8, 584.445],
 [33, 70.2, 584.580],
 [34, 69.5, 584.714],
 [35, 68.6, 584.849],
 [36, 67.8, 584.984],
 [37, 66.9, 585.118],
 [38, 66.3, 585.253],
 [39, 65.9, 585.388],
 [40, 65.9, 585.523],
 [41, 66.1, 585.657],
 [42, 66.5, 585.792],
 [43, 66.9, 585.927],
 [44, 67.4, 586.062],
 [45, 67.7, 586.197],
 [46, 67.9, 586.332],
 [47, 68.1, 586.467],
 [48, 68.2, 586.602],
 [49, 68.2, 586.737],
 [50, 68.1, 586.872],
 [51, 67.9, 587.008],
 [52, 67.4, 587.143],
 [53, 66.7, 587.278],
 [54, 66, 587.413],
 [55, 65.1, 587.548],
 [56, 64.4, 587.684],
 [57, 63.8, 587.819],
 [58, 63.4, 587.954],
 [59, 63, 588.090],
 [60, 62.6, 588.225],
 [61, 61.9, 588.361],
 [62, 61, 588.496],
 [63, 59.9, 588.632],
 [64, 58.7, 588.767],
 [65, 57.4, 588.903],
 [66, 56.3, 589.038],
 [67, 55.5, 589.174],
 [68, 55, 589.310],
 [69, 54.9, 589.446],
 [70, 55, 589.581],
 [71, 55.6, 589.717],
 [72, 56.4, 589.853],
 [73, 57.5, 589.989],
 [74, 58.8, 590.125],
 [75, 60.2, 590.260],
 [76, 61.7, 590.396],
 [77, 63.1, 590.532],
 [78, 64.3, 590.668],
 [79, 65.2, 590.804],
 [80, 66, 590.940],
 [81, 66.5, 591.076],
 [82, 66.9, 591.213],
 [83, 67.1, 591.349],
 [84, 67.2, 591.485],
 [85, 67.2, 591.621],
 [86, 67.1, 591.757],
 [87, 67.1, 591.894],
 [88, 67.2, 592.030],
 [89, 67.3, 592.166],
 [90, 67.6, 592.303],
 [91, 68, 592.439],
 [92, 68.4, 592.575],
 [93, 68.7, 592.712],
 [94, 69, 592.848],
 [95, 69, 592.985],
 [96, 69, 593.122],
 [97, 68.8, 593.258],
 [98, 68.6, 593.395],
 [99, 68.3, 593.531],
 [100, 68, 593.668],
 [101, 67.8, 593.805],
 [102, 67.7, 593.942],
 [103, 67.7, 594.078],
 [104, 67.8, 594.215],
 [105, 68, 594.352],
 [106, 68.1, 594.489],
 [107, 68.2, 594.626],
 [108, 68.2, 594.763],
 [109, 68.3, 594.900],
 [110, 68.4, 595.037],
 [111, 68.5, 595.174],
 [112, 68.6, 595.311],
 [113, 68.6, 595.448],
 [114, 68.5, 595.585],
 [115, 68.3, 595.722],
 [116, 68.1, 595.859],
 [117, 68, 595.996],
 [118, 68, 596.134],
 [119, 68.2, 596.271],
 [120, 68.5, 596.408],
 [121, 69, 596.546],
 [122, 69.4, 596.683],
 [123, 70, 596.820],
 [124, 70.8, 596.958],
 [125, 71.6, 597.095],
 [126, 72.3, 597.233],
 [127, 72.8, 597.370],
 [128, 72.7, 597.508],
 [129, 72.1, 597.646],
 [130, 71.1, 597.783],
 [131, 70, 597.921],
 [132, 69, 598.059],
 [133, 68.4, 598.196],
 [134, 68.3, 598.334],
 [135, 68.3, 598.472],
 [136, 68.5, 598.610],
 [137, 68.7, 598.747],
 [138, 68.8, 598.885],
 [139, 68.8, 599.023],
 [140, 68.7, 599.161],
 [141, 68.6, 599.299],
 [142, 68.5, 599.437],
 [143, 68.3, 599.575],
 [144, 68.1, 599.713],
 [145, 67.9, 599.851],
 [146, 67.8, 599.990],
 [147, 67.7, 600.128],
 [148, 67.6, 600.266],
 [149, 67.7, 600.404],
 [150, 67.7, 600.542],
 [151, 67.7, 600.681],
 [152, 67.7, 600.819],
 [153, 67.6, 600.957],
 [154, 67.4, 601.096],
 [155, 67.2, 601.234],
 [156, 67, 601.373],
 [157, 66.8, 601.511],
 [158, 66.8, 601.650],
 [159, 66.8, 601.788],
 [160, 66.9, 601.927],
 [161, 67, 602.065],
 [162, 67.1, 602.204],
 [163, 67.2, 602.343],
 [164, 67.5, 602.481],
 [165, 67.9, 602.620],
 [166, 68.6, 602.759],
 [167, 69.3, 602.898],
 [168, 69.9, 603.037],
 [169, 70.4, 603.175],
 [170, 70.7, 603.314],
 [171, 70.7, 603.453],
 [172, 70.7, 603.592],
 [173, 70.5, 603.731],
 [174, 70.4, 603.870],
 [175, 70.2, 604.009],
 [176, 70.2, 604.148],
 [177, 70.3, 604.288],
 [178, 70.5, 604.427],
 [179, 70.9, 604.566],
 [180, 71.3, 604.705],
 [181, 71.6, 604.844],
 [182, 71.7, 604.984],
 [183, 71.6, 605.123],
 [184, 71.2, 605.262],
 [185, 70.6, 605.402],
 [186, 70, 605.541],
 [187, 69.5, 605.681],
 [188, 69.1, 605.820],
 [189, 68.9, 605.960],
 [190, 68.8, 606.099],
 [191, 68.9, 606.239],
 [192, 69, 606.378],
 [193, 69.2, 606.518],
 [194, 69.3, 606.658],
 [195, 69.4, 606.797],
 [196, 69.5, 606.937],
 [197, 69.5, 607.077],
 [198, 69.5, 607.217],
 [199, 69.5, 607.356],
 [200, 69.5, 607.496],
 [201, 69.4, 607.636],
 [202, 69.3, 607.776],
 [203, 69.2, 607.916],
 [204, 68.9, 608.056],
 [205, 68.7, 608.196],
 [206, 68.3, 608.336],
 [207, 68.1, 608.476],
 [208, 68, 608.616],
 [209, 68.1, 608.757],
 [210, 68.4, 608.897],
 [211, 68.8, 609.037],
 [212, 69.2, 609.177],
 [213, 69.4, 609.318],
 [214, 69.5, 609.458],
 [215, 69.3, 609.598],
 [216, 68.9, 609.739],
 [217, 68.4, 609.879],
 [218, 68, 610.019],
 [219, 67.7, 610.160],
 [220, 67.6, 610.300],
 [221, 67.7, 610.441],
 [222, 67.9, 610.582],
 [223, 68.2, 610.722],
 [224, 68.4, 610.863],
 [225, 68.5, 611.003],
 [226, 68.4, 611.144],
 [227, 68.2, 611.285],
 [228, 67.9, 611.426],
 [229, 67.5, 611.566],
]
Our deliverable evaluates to 0.02 mag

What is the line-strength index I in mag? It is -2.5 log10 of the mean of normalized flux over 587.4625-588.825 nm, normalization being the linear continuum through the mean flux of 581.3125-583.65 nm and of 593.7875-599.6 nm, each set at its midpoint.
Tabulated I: 0.14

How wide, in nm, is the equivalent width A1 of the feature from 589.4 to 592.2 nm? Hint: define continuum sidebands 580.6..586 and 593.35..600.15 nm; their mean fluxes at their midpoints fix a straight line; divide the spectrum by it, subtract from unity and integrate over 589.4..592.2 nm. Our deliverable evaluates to 0.27 nm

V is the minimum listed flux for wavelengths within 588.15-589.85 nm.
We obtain 54.9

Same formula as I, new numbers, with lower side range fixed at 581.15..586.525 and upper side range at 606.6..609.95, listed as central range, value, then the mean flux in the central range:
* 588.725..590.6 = 0.21 mag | 57.6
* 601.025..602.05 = 0.04 mag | 67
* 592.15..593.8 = 0.02 mag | 68.4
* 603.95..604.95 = -0.02 mag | 70.7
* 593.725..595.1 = 0.03 mag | 68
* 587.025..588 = 0.07 mag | 65.5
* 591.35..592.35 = 0.04 mag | 67.2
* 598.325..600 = 0.02 mag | 68.4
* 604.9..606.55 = -0.01 mag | 69.9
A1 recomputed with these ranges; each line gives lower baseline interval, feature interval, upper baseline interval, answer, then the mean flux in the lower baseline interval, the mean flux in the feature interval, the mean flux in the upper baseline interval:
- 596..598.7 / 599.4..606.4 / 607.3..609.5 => 0.04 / 69.9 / 68.9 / 68.9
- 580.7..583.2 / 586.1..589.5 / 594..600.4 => 0.36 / 71.7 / 63.2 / 68.9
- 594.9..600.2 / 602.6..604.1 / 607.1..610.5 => -0.02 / 69.1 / 70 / 68.7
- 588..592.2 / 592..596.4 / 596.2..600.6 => -0.19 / 61.7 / 68.2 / 69.3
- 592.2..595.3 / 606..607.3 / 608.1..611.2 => -0.02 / 68.3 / 69.3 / 68.4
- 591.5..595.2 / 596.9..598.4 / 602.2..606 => -0.04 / 68.1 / 70.8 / 70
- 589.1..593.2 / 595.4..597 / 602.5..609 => -0.07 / 63.8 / 68.8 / 69.7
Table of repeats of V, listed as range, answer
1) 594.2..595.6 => 67.8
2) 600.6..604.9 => 66.8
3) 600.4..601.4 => 67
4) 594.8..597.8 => 68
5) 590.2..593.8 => 60.2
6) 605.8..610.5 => 67.6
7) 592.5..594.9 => 67.7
